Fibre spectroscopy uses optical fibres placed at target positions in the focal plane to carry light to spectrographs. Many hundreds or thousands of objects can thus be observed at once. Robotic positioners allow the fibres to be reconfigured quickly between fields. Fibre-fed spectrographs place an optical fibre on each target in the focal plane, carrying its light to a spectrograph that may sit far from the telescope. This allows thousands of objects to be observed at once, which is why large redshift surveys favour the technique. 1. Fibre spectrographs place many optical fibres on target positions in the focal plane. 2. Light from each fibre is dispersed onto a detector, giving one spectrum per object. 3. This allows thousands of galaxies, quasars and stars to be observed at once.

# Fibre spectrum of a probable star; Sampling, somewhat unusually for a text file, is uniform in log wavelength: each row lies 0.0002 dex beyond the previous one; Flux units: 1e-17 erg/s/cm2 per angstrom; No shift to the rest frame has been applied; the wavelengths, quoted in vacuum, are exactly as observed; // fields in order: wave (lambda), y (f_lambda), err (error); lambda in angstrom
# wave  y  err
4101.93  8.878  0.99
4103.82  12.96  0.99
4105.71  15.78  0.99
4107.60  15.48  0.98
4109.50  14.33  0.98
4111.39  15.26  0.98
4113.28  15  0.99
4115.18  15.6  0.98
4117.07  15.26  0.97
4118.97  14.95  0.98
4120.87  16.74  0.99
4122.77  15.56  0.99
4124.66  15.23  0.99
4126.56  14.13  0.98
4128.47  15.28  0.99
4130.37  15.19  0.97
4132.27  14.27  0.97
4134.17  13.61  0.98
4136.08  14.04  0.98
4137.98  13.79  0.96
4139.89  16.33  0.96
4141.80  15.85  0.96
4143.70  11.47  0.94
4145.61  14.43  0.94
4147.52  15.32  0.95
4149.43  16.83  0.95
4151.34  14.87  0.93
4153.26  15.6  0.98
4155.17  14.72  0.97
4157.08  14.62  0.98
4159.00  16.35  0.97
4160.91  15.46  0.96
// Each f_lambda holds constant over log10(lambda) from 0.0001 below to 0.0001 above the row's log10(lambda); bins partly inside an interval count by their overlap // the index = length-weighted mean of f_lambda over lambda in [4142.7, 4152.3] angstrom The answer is 14.6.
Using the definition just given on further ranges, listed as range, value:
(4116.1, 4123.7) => 15.6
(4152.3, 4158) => 15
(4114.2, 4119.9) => 15.3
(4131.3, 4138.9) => 13.9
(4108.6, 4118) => 15.1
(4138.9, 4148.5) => 14.7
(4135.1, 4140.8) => 14.7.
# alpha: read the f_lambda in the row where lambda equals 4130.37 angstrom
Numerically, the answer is 15.19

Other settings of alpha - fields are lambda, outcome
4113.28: 15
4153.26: 15.6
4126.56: 14.13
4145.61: 14.43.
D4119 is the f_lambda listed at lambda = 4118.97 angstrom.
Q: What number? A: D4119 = 14.95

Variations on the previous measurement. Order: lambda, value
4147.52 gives 15.32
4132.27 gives 14.27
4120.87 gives 16.74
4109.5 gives 14.33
